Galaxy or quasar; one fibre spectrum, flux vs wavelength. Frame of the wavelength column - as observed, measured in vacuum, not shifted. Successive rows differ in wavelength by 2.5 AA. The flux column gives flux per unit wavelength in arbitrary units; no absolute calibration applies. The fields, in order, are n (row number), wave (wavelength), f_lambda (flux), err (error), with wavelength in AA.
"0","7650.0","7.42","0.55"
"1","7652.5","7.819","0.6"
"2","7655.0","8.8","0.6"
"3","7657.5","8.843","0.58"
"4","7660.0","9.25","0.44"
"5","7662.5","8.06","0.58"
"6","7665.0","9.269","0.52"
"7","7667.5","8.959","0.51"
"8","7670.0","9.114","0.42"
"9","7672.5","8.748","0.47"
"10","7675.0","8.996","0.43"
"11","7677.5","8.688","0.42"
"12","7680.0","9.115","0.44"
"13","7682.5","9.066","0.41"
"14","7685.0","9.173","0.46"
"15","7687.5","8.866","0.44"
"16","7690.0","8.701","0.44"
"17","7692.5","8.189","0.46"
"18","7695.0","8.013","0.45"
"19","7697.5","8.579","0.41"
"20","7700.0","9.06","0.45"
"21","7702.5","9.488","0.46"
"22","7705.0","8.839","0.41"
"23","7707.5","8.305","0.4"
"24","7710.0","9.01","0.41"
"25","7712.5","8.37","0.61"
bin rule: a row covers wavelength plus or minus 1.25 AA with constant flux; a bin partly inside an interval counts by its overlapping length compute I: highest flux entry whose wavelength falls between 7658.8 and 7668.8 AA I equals 9.269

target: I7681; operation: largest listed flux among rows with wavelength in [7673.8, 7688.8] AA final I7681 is 9.173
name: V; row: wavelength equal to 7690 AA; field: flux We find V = 8.701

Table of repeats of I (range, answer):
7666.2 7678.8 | 9.114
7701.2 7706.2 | 9.488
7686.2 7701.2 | 9.06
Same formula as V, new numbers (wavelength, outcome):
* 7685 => 9.173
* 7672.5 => 8.748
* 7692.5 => 8.189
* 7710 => 9.01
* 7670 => 9.114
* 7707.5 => 8.305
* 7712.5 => 8.37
